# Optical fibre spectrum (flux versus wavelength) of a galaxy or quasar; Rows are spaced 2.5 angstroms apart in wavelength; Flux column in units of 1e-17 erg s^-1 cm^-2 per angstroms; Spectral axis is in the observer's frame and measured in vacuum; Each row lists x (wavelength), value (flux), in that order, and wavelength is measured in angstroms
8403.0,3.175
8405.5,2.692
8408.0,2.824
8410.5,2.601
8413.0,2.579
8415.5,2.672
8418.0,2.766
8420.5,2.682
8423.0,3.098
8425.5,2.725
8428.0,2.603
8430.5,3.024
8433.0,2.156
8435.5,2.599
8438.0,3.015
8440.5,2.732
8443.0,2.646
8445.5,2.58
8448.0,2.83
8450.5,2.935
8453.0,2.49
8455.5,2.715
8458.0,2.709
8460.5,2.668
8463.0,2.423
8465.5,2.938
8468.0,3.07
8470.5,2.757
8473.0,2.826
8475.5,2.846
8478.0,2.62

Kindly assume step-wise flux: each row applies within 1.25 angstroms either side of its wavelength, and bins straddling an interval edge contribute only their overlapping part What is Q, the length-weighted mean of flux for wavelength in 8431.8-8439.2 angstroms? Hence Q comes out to 2.59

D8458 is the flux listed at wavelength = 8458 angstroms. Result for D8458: 2.709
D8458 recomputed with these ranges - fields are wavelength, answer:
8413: 2.579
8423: 3.098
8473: 2.826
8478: 2.62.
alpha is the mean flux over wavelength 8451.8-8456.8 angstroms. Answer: 2.6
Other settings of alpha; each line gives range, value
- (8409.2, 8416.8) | 2.62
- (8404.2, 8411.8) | 2.71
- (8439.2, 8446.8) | 2.66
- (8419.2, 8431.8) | 2.82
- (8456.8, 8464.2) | 2.6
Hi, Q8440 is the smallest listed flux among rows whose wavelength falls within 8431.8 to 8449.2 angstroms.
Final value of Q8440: 2.156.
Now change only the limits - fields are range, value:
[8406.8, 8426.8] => 2.579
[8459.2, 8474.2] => 2.423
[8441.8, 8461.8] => 2.49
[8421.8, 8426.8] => 2.725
